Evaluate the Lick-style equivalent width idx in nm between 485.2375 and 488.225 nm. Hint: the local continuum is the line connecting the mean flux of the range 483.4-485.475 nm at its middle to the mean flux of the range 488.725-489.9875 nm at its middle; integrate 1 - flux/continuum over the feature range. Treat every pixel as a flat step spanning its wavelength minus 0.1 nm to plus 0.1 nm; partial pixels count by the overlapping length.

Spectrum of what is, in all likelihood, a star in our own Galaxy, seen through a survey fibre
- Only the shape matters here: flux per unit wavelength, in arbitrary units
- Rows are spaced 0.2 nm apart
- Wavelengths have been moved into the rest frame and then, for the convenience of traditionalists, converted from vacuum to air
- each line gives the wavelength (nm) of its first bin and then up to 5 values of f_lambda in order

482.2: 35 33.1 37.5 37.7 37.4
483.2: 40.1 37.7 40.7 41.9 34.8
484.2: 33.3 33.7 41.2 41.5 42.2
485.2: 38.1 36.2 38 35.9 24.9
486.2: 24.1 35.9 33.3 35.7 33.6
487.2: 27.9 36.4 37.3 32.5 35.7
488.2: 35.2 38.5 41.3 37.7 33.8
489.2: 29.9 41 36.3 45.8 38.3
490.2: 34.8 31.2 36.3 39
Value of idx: 0.34 nm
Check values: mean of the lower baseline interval 38.4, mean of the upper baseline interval 37.5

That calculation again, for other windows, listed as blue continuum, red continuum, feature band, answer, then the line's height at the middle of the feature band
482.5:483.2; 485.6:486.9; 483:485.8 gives -0.24 nm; 35.3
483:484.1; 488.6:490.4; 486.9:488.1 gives 0.12 nm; 37.7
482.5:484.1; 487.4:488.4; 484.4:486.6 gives 0.09 nm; 37.1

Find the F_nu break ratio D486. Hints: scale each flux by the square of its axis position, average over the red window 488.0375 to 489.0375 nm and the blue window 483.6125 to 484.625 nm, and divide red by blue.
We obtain 1.0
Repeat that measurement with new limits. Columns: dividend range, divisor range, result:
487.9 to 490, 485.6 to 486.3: 1.28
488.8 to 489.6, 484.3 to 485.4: 0.92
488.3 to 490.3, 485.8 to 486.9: 1.22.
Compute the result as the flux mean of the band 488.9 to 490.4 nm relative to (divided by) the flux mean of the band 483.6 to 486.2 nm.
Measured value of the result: 1.01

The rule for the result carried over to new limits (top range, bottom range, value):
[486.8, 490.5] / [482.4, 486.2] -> 0.97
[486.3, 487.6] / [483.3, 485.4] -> 0.89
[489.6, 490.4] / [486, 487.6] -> 1.18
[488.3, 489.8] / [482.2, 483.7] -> 1.00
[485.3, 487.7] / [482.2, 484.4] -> 0.90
